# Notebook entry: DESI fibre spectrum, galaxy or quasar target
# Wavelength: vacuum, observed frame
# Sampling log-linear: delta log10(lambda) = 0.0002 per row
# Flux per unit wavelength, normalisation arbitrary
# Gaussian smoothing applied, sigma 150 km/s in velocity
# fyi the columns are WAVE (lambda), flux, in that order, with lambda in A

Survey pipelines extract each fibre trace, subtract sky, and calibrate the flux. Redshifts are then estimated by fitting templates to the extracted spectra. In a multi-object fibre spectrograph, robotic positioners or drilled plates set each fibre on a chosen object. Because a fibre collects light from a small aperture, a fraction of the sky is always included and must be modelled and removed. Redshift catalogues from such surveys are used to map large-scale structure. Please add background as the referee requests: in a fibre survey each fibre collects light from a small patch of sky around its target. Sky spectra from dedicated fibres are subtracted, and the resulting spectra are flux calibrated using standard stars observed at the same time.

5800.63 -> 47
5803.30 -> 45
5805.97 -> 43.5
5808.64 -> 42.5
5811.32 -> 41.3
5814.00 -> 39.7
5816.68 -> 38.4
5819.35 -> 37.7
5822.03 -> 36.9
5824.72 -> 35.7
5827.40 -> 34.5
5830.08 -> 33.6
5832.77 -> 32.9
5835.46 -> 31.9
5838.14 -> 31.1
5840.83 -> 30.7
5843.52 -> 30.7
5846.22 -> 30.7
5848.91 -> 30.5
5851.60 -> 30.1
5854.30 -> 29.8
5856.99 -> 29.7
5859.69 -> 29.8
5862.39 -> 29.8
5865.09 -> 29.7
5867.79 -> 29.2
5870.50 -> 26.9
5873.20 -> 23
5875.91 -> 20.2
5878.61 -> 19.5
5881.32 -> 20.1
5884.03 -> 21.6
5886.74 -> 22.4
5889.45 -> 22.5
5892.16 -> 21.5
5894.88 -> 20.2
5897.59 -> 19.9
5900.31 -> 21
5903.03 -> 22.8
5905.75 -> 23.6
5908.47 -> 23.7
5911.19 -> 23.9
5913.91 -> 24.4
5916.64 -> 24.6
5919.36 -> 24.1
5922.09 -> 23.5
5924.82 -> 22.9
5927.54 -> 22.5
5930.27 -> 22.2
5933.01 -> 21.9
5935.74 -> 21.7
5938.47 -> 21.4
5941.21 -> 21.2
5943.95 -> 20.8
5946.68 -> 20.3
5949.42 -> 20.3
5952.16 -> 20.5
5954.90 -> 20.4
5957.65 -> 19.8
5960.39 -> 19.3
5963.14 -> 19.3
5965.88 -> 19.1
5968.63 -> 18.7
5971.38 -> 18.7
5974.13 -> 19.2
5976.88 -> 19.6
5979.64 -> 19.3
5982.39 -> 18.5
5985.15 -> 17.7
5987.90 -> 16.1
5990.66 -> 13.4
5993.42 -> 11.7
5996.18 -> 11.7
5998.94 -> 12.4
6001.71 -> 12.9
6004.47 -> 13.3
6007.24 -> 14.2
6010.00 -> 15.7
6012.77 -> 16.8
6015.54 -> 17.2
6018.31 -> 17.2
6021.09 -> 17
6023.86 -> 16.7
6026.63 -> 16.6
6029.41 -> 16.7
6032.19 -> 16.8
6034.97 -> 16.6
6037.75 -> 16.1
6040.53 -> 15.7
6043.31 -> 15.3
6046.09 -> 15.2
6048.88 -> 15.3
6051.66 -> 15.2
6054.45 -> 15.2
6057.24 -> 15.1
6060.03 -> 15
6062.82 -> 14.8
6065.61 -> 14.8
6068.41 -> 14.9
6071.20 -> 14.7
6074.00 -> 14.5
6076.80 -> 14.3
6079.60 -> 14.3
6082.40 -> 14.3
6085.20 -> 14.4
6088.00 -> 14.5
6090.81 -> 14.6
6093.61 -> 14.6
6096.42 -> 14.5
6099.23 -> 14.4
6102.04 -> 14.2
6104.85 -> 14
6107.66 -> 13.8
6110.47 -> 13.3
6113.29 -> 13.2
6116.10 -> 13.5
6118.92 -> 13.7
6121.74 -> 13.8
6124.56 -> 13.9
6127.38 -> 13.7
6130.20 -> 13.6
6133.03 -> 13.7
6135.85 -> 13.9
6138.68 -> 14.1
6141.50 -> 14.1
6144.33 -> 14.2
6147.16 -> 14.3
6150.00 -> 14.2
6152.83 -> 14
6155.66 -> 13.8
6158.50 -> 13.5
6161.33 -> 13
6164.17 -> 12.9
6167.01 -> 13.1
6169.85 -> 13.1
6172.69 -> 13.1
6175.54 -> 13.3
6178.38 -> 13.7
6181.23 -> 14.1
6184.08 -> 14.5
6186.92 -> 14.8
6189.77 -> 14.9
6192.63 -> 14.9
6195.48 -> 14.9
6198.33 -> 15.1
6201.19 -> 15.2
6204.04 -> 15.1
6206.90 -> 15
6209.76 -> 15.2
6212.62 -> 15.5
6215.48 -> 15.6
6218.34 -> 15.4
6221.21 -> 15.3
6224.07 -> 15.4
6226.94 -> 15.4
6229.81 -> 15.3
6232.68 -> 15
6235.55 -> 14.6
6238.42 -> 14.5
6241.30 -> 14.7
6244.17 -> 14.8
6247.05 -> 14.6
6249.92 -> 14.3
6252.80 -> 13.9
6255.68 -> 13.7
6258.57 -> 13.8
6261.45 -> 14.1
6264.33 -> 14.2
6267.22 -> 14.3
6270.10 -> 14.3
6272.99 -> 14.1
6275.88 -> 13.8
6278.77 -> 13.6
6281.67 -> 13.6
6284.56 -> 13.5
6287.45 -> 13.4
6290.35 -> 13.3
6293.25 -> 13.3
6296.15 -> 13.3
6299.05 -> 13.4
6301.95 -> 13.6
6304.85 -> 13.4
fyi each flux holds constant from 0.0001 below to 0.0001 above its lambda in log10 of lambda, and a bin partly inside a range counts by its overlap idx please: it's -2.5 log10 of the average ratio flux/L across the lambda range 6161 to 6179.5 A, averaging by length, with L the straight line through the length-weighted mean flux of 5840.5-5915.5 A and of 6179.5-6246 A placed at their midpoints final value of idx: 0.23 mag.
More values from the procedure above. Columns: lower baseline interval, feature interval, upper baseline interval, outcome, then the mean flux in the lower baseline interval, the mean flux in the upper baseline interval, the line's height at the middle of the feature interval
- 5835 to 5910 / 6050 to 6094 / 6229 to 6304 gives 0.32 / 25.7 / 14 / 19.8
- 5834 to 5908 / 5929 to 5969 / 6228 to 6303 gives 0.15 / 25.9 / 14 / 23.5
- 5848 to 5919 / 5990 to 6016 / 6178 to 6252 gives 0.46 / 24.6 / 14.9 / 21.1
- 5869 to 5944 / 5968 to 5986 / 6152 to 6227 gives 0.08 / 22.3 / 14.4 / 20.4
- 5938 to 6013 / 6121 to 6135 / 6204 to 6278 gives 0.16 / 17.5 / 14.7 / 15.9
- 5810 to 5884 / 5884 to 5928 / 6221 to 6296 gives 0.24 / 30.7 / 14.2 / 28.3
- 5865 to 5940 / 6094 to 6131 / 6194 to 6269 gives 0.27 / 22.8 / 14.8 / 17.7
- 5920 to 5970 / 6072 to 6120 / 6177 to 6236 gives 0.23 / 20.9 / 15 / 17.5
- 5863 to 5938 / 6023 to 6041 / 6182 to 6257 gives 0.19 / 23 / 14.9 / 19.7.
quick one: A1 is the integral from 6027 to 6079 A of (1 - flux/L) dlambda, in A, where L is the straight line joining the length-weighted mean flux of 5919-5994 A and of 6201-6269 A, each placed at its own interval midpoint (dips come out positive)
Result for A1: 7.8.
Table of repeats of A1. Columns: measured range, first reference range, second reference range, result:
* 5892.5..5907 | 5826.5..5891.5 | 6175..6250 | 2.7 A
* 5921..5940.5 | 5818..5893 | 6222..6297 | 2.8 A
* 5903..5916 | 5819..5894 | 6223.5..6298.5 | 1.4 A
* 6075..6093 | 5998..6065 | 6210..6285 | 1.1 A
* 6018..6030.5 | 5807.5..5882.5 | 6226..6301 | 3.7 A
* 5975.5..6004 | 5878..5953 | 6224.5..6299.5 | 7.1 A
